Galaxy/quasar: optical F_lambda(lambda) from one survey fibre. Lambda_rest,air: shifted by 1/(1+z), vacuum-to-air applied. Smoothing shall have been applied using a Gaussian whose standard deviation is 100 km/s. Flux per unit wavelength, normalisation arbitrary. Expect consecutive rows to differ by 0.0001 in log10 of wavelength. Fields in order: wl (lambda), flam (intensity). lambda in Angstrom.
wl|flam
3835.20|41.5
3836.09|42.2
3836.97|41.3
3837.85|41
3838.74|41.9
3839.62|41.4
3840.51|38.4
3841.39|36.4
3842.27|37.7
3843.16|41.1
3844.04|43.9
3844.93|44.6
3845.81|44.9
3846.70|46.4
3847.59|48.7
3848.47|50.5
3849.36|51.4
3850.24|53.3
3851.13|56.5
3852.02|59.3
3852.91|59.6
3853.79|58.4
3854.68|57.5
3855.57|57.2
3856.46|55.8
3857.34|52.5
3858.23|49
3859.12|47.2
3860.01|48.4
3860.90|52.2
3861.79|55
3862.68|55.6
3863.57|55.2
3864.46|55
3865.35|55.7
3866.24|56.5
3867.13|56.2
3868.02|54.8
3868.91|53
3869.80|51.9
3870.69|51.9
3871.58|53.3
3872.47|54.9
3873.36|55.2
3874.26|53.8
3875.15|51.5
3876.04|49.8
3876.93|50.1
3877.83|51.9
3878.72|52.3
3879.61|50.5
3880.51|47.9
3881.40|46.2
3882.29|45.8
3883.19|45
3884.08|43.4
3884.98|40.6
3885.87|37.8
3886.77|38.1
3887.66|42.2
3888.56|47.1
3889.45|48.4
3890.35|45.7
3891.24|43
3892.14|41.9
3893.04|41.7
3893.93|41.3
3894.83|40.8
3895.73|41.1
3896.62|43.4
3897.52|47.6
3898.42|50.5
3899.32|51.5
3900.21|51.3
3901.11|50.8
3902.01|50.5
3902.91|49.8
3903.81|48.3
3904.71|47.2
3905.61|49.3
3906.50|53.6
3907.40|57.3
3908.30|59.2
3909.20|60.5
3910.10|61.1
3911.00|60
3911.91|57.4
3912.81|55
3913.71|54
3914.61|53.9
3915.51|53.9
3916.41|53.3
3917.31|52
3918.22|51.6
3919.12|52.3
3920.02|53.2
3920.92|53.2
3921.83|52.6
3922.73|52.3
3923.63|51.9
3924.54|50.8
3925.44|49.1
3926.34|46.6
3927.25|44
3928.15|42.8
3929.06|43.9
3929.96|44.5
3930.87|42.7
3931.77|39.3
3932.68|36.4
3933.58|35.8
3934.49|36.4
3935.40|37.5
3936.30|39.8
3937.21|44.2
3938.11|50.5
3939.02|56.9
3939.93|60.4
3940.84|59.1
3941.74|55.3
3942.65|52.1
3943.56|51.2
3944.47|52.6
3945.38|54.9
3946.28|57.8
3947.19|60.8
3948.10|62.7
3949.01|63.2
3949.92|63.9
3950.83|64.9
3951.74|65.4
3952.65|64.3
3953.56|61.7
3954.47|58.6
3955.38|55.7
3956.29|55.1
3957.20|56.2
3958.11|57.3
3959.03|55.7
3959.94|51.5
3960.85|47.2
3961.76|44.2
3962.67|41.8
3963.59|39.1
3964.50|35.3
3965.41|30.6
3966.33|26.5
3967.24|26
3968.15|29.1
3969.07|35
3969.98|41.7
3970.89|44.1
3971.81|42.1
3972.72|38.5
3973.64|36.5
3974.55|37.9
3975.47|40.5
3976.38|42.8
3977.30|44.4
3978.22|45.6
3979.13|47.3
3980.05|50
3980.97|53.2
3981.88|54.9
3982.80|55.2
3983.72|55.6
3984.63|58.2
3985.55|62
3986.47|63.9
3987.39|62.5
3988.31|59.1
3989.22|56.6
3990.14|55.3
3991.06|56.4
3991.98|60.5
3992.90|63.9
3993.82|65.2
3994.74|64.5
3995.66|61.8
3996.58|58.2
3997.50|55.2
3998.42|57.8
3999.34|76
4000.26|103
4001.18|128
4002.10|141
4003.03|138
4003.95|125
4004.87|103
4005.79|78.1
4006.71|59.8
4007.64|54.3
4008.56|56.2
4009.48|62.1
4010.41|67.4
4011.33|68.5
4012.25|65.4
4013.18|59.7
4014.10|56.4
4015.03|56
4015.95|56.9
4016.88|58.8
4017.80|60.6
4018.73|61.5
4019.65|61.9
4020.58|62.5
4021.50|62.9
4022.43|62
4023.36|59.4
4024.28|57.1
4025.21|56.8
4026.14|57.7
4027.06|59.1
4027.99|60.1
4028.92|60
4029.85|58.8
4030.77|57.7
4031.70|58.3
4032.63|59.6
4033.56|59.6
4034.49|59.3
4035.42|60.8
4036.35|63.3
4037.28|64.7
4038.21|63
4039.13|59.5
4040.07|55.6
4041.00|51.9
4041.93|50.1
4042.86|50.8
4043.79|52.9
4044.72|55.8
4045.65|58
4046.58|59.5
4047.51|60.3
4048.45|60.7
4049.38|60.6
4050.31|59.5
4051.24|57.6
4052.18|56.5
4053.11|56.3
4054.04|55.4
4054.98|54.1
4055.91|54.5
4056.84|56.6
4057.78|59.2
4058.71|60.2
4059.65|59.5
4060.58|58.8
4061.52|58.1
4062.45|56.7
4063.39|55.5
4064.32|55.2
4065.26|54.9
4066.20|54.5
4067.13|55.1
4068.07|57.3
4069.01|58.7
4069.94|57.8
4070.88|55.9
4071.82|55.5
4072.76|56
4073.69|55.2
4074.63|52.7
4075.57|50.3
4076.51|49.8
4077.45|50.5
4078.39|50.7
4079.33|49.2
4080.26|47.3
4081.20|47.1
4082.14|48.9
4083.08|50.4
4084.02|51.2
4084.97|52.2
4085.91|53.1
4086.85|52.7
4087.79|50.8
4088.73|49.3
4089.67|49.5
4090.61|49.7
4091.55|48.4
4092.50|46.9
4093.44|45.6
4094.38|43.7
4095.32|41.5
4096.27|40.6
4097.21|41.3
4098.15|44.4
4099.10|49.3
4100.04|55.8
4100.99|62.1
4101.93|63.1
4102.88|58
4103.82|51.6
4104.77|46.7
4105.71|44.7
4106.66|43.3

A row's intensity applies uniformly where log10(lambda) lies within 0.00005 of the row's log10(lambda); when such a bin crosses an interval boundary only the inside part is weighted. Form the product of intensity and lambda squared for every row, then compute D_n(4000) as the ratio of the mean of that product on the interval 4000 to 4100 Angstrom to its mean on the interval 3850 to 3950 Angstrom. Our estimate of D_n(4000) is 1.3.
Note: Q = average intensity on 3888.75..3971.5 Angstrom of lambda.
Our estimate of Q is 49.5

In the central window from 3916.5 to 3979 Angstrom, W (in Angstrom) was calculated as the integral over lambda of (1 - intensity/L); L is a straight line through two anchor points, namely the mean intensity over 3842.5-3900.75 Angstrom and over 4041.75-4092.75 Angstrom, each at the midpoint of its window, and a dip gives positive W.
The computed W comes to 4.0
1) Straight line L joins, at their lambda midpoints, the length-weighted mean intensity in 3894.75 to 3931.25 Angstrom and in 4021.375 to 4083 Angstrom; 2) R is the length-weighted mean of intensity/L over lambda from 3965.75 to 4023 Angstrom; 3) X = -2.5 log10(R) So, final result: -0.13 mag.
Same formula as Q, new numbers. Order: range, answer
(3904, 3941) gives 50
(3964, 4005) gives 59.4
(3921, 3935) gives 44.8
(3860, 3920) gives 50.5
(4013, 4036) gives 59.4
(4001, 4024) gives 73.8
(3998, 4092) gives 61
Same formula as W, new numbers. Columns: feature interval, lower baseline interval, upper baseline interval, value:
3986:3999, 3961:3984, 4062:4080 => -4.76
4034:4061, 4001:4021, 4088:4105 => 2.77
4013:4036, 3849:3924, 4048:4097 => -2.93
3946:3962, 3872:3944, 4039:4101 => -2.63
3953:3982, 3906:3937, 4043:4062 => 4.35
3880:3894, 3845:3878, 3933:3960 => 2.62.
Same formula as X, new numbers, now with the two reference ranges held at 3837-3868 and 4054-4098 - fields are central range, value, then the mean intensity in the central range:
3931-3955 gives -0.05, 53.2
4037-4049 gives -0.10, 57.1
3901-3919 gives -0.07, 54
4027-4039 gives -0.17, 60.4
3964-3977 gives 0.37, 36.3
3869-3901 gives 0.07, 47.2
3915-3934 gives 0.07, 47.8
